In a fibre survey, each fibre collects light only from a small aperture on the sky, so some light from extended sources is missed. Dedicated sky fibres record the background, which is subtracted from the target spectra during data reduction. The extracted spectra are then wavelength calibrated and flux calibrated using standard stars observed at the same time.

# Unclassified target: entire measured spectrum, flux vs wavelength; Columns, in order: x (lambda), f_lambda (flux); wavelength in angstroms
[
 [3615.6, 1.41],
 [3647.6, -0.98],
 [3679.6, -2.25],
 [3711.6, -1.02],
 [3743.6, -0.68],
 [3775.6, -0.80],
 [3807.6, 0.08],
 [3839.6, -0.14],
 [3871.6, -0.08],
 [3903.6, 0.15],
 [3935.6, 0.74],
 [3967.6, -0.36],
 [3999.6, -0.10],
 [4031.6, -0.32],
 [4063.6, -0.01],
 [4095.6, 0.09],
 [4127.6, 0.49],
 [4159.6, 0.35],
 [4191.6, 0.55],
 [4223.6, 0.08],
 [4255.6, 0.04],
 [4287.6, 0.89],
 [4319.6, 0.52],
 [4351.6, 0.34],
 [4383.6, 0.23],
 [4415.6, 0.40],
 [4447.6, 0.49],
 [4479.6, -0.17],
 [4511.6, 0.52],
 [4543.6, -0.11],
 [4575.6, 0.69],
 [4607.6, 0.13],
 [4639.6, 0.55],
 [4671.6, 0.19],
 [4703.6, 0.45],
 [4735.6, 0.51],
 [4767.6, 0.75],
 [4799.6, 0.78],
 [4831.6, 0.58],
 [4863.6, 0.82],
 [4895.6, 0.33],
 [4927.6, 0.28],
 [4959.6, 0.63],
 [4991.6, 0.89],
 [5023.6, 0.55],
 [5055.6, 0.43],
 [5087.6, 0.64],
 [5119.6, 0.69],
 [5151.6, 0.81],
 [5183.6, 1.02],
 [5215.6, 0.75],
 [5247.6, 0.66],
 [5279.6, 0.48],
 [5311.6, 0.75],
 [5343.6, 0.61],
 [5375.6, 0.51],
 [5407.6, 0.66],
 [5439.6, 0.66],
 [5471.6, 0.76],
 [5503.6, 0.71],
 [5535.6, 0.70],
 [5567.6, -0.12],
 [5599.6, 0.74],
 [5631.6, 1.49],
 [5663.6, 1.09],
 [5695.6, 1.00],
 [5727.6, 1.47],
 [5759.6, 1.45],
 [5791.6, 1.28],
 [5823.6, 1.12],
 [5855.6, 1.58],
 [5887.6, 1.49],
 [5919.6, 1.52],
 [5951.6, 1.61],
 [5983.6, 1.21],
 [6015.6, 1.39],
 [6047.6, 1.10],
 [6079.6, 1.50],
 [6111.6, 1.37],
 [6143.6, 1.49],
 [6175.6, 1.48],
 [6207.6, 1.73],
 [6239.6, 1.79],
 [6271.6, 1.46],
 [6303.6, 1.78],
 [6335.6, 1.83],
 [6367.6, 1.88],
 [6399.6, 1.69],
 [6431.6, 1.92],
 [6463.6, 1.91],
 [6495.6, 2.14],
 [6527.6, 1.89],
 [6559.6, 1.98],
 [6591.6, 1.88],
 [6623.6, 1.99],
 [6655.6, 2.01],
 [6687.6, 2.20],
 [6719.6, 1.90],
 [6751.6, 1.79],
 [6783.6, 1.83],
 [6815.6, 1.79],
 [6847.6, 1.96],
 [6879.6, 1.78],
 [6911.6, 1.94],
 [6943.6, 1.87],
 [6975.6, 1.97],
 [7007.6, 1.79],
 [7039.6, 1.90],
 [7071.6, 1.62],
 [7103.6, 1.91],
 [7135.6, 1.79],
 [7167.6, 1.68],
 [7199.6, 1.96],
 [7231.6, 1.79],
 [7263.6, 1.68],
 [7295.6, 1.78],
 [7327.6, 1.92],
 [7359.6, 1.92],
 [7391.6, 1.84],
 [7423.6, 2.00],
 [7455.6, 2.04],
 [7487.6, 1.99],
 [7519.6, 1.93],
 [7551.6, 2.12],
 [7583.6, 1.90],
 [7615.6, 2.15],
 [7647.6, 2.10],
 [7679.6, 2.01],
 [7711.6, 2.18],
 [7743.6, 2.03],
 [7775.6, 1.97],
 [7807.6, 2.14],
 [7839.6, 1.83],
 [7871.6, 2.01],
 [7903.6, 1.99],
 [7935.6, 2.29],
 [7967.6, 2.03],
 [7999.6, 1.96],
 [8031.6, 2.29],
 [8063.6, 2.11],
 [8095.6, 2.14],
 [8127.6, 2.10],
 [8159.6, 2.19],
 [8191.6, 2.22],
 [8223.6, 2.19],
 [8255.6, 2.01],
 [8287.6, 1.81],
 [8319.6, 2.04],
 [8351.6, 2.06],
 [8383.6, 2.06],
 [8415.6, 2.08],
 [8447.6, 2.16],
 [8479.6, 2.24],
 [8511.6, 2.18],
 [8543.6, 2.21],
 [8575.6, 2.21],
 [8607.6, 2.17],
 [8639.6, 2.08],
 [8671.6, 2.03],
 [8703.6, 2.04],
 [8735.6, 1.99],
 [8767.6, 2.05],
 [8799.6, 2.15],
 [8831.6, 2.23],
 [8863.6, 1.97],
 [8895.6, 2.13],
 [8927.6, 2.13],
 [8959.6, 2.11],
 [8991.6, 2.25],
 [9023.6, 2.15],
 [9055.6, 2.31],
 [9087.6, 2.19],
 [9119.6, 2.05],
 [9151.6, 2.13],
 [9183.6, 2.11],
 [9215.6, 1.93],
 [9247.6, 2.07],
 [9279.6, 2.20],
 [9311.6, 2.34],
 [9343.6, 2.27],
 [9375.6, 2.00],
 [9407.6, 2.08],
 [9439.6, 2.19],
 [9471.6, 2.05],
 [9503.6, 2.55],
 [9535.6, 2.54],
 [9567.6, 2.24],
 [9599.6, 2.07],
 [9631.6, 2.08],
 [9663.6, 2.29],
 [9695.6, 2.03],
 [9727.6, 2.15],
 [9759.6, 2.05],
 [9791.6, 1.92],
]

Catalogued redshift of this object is 0.404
